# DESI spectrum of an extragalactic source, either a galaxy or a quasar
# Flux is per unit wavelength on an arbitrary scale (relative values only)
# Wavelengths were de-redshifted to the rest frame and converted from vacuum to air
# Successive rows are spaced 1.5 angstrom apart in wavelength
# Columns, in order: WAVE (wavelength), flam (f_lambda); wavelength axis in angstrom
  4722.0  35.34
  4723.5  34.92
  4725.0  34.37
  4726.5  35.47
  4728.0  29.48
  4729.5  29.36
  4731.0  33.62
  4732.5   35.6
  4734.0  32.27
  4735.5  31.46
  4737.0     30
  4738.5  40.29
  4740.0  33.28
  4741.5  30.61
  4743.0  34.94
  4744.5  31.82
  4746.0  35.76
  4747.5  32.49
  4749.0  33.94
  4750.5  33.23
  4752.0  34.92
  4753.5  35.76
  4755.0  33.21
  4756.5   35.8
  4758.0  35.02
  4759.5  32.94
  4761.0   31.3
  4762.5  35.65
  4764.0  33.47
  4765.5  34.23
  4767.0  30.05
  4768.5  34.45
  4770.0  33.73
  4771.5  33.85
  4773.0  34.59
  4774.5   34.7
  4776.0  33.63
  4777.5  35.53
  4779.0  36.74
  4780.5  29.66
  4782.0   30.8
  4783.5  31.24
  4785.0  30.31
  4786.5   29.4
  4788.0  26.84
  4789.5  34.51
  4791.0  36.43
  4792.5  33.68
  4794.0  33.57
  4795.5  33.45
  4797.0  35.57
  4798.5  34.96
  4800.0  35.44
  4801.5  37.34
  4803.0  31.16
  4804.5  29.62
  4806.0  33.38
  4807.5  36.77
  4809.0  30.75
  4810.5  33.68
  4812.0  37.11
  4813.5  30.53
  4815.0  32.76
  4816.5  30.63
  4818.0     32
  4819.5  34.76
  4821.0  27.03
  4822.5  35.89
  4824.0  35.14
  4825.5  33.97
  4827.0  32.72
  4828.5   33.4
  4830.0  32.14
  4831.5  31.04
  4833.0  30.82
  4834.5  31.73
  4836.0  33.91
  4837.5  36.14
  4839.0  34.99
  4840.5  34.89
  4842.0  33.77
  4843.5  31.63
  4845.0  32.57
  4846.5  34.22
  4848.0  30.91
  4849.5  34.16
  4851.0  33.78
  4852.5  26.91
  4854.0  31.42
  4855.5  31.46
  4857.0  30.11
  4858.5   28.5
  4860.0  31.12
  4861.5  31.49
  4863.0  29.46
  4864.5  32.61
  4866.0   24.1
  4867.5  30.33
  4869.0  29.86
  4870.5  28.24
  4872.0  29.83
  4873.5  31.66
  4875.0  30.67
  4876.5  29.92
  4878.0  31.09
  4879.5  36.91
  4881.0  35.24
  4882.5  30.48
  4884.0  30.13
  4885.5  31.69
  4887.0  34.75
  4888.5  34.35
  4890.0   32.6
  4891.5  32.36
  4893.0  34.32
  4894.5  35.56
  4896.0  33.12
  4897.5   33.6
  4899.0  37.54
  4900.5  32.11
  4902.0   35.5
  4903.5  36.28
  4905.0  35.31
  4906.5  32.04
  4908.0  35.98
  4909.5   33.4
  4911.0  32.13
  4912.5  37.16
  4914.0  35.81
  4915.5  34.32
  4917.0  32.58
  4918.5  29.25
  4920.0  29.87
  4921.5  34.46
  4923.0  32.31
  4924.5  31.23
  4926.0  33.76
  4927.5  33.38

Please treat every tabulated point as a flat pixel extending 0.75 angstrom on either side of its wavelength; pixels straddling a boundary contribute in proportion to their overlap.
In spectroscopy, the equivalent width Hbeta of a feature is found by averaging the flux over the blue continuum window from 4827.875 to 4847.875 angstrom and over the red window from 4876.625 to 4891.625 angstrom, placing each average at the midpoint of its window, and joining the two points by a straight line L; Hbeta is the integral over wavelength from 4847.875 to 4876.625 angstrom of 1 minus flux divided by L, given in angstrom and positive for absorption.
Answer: 2.3 angstrom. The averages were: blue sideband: 33.1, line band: 30.3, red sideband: 32.9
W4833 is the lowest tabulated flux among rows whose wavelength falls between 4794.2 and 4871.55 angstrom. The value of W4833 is 24.1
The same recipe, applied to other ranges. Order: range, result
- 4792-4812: 29.62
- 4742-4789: 26.84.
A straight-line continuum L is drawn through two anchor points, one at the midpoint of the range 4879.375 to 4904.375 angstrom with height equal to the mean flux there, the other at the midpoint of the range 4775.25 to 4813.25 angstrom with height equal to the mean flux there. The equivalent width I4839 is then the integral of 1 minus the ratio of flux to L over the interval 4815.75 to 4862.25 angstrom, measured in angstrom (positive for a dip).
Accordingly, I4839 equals 1.59 angstrom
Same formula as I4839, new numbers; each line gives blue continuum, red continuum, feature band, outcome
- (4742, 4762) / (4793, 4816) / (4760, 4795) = 0.9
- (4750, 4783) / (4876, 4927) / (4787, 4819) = 0.3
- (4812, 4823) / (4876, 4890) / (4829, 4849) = -0.4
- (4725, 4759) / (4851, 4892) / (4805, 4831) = -0.8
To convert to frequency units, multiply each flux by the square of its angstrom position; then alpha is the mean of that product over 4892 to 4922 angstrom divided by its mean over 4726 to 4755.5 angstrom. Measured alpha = 1.09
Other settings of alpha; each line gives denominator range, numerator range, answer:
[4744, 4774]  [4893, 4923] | 1.07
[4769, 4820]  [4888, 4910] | 1.08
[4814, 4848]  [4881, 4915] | 1.06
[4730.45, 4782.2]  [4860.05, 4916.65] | 1.03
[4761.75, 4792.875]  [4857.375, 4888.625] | 0.98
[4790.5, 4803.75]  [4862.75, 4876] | 0.88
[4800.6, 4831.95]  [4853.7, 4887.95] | 0.96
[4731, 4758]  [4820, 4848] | 1.01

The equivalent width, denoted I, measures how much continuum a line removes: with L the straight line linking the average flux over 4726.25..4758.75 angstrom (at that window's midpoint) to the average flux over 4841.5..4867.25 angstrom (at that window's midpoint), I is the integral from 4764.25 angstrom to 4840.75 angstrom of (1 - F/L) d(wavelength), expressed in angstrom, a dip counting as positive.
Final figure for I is -2.32 angstrom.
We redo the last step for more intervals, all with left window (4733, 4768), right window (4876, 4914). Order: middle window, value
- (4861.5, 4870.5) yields 1.17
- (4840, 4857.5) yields 0.83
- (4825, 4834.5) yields 0.41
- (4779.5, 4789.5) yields 1.01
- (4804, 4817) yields 0.30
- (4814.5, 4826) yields 0.33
